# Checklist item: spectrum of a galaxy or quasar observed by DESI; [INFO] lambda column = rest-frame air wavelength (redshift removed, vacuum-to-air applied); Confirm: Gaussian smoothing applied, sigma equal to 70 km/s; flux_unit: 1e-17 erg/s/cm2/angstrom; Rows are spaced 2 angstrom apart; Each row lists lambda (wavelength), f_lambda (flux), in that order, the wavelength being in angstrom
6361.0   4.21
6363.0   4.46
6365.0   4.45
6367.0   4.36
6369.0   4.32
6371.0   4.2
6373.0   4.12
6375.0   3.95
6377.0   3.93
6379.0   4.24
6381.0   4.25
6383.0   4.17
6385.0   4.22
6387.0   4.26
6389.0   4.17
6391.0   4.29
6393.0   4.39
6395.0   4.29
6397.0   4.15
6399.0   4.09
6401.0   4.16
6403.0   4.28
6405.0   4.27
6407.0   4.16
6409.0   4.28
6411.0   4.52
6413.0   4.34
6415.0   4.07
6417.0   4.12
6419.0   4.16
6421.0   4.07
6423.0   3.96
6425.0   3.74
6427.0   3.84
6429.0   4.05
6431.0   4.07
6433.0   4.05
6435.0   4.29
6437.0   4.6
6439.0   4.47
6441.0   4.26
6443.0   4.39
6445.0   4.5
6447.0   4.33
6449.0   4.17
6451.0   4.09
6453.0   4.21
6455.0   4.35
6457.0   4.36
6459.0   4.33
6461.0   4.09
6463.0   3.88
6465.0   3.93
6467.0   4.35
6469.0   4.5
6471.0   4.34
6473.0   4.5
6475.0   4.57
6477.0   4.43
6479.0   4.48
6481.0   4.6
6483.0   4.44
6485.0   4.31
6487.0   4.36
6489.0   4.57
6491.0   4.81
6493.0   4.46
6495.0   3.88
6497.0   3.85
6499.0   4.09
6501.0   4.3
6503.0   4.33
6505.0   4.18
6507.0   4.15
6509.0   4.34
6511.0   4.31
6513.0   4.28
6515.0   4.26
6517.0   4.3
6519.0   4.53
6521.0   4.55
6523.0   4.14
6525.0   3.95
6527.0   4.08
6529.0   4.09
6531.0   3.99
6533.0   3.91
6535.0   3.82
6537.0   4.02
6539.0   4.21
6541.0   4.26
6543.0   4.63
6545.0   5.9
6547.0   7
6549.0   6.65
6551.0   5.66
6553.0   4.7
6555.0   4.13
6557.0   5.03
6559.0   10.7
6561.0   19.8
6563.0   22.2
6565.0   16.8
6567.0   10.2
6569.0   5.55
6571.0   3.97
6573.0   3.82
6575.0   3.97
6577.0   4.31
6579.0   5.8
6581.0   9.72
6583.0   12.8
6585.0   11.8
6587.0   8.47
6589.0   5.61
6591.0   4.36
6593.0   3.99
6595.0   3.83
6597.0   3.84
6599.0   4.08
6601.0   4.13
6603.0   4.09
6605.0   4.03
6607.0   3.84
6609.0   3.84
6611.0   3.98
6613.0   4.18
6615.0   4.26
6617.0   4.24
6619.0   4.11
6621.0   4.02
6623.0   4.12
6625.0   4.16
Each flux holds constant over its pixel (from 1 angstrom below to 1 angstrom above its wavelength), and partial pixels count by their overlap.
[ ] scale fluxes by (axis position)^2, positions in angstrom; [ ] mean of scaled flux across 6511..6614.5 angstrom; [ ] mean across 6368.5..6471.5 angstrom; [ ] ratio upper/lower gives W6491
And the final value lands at 1.50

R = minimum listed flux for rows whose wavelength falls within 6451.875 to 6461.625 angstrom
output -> 4.09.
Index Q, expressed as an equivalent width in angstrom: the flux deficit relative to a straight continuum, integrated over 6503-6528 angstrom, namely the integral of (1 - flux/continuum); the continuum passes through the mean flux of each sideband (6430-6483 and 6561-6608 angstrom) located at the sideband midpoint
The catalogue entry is 6.2 angstrom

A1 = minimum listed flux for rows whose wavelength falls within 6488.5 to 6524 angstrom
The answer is 3.85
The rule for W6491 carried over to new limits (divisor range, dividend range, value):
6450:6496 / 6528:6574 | 1.70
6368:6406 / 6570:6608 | 1.42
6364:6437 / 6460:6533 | 1.05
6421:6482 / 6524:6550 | 1.12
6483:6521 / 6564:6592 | 1.82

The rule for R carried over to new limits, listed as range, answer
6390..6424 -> 3.96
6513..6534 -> 3.91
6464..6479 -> 3.93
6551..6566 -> 4.13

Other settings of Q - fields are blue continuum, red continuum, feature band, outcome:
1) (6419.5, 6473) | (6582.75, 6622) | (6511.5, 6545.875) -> 2.6 angstrom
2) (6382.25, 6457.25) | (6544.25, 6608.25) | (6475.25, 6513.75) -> 8.9 angstrom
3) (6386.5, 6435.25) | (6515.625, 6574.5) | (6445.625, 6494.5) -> 8.0 angstrom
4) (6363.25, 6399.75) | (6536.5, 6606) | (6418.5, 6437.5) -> 3.2 angstrom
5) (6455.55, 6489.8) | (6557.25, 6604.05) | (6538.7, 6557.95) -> 4.5 angstrom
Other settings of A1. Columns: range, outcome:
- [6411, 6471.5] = 3.74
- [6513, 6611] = 3.82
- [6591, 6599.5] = 3.83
